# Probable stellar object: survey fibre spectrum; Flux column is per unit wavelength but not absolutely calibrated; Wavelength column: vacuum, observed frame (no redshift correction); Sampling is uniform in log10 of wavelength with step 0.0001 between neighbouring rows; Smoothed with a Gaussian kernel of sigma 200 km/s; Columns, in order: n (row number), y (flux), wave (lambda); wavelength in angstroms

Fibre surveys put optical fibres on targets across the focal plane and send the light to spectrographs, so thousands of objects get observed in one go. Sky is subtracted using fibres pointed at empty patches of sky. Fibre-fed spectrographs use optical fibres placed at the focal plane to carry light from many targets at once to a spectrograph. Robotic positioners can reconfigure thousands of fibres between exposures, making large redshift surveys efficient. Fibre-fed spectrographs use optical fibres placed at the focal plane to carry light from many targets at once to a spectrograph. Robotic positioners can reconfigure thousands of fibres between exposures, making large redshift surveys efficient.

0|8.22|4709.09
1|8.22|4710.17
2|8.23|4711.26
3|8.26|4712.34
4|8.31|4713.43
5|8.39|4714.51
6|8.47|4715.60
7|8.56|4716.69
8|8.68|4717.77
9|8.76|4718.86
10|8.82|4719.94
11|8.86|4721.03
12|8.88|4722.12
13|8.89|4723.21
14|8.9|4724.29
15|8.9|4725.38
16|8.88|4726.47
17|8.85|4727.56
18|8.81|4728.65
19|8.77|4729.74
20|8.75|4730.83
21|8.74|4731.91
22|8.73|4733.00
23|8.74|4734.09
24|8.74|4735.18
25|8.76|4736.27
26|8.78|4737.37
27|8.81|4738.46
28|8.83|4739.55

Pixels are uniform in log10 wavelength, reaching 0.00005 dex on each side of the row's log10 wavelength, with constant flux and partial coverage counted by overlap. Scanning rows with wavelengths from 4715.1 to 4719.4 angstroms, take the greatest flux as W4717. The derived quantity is 8.76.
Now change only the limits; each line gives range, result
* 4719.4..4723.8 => 8.89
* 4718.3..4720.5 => 8.82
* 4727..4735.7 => 8.85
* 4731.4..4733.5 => 8.74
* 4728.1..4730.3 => 8.81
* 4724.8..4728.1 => 8.9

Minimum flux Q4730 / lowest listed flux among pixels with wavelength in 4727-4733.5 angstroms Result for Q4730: 8.73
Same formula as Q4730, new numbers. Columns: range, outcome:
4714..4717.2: 8.39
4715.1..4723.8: 8.47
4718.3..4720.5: 8.76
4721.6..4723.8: 8.88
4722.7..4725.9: 8.89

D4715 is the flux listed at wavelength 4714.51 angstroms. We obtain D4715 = 8.39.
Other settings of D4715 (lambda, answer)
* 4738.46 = 8.81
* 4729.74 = 8.77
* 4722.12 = 8.88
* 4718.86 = 8.76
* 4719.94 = 8.82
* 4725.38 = 8.9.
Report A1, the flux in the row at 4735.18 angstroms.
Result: 8.74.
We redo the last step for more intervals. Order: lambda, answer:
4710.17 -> 8.22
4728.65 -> 8.81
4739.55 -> 8.83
